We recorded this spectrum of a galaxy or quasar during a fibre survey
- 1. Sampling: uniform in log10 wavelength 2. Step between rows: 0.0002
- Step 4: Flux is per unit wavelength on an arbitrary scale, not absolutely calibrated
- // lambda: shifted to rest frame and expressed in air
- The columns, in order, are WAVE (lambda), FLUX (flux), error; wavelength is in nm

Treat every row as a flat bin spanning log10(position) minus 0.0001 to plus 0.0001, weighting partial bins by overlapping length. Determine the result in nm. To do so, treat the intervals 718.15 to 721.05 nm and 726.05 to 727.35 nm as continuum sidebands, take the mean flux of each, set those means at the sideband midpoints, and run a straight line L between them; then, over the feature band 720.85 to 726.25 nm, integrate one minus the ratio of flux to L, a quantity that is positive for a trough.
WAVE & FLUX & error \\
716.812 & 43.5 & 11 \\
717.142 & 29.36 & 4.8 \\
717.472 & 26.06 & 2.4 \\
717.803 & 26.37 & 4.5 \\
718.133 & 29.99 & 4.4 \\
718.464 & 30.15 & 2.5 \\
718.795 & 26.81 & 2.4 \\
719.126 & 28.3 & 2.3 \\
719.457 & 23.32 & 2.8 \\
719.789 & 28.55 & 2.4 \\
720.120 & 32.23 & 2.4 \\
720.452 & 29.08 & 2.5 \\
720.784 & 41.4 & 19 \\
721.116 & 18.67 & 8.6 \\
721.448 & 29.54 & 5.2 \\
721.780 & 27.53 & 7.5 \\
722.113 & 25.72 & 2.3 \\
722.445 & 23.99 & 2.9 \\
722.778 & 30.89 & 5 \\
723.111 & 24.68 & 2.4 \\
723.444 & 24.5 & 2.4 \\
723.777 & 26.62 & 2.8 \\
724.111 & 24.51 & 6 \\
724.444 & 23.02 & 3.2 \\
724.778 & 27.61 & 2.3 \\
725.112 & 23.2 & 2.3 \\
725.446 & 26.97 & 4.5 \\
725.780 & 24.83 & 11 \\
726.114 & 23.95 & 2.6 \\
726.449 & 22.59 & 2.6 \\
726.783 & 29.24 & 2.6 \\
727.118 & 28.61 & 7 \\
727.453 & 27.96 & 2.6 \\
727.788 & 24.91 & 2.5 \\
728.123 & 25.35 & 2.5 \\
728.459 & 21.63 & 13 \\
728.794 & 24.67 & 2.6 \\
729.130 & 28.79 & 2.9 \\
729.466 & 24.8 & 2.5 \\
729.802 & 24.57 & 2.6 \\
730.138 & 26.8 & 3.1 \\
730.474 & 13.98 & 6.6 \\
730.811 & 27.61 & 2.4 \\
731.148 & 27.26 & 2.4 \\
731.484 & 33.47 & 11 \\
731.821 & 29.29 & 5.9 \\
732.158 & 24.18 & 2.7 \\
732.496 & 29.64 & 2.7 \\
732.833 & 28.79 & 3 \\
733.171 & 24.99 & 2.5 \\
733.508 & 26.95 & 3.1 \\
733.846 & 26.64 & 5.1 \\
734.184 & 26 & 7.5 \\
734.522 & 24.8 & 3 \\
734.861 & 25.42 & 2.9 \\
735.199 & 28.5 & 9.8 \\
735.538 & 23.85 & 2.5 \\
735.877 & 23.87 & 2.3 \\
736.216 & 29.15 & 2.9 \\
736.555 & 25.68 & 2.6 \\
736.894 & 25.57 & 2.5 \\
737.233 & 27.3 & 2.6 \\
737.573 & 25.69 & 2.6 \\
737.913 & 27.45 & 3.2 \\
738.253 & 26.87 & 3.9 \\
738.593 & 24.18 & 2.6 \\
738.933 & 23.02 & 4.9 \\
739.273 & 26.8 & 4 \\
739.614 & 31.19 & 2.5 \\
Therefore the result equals 0.408 nm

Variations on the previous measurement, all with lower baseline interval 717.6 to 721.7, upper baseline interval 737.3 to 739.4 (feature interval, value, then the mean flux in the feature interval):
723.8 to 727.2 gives 0.28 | 25.4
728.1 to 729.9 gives 0.15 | 24.9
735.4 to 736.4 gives 0.02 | 25.7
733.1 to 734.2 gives 0.01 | 26.3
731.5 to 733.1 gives -0.10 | 28.3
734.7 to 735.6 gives 0.00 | 26.2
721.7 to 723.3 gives 0.10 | 26.5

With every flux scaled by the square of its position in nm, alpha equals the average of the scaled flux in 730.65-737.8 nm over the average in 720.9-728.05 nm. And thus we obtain 1.1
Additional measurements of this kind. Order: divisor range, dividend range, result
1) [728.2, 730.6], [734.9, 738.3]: 1.13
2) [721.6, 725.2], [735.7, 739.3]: 1.05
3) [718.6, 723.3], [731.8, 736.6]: 0.98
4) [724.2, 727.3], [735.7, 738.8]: 1.06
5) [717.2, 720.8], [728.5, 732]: 0.93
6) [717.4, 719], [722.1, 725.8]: 0.93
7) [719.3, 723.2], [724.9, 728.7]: 0.92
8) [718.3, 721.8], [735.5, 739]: 0.94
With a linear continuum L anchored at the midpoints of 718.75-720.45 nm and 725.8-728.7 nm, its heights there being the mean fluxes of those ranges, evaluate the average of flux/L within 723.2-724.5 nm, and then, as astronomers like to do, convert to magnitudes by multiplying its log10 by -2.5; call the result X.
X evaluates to 0.08 mag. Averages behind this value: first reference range 28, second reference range 25.5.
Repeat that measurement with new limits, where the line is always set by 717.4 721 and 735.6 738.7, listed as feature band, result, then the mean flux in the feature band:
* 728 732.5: 0.065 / 25.7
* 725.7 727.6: 0.068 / 26.2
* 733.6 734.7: 0.033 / 25.9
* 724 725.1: 0.143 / 24.8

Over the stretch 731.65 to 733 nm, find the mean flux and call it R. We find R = 28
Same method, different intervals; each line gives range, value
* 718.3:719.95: 27.4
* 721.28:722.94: 27.5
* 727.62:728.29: 25.1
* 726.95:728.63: 25.7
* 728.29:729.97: 24.9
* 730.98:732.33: 28.6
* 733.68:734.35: 26.3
